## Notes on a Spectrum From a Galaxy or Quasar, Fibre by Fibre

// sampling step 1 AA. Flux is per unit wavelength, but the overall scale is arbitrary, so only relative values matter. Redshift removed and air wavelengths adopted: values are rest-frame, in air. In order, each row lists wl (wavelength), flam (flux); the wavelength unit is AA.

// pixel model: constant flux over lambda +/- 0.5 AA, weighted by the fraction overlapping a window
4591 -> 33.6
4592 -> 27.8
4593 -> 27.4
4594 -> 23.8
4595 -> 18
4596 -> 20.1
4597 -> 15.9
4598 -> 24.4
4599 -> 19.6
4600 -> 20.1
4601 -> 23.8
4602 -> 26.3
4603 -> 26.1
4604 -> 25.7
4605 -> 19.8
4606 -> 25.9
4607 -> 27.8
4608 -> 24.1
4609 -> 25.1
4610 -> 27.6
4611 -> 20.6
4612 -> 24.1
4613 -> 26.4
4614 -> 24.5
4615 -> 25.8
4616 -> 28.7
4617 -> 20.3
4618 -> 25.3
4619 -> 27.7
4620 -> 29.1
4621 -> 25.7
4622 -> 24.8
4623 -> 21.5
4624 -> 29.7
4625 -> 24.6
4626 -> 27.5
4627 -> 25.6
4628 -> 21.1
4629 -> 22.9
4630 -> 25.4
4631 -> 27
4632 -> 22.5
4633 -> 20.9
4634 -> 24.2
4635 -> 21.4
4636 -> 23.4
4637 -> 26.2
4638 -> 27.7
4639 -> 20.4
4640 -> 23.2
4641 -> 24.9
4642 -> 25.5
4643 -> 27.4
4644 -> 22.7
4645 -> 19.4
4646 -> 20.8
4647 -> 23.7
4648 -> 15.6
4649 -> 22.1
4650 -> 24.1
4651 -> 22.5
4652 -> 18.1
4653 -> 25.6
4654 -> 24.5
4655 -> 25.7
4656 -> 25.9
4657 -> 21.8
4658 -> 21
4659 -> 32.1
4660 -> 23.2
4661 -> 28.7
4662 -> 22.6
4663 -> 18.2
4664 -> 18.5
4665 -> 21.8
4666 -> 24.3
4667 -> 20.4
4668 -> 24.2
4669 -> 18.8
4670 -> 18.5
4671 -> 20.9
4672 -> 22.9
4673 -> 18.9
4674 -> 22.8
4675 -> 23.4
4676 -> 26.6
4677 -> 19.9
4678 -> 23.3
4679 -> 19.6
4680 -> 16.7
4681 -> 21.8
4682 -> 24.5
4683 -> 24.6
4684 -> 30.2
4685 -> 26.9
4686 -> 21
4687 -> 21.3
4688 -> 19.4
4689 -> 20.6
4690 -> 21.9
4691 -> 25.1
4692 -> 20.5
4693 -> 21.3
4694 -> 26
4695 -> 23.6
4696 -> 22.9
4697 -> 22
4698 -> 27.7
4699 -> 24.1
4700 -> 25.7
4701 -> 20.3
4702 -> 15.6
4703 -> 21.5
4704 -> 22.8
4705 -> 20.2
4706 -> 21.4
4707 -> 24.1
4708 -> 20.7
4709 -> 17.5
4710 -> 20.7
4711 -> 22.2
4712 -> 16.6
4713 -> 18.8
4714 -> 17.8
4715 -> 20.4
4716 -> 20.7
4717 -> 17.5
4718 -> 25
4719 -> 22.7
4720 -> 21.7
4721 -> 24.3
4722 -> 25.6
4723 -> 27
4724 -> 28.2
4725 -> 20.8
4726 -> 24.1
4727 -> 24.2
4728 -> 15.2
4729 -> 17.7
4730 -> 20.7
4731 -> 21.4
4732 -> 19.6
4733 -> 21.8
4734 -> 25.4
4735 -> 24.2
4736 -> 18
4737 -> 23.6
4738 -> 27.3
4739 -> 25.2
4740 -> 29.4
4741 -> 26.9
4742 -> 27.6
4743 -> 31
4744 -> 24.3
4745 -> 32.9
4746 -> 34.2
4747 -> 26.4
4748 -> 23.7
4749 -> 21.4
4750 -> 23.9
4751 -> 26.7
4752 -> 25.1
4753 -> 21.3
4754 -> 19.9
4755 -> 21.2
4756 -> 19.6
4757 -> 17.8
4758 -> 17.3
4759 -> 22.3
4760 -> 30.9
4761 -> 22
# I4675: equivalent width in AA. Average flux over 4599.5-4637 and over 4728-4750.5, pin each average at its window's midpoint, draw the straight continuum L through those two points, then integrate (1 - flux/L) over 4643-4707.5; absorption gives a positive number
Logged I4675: 5.69 AA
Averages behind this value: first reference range 24.7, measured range 22.5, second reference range 24.6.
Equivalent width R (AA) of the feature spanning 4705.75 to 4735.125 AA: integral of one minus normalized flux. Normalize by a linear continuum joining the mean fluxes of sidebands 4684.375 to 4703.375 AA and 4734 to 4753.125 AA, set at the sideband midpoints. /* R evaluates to 3.4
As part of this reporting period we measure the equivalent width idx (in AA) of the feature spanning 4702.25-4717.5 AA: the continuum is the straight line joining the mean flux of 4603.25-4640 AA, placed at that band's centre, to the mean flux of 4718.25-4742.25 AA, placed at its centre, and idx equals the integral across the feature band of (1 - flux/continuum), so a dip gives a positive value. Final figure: 2.3 AA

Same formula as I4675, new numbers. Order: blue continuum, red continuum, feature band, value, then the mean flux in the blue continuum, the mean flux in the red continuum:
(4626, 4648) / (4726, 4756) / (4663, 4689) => 1.96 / 23.5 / 24.1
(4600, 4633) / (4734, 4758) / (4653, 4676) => 1.88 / 25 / 24.7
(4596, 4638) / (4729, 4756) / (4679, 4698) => 1.25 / 24.4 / 24.5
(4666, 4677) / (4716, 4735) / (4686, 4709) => -0.02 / 21.8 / 22.4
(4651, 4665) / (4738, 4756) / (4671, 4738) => 7.01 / 23.4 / 25.8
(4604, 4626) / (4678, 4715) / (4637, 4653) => 0.85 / 25.3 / 21.9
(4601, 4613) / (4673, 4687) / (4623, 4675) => 1.34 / 24.9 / 23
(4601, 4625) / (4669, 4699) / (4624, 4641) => 0.24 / 25.3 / 22.5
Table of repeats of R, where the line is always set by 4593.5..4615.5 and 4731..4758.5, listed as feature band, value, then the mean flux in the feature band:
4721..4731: 0.62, 22.6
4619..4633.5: -0.87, 25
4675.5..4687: 0.37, 23.1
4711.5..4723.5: 1.28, 21.5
